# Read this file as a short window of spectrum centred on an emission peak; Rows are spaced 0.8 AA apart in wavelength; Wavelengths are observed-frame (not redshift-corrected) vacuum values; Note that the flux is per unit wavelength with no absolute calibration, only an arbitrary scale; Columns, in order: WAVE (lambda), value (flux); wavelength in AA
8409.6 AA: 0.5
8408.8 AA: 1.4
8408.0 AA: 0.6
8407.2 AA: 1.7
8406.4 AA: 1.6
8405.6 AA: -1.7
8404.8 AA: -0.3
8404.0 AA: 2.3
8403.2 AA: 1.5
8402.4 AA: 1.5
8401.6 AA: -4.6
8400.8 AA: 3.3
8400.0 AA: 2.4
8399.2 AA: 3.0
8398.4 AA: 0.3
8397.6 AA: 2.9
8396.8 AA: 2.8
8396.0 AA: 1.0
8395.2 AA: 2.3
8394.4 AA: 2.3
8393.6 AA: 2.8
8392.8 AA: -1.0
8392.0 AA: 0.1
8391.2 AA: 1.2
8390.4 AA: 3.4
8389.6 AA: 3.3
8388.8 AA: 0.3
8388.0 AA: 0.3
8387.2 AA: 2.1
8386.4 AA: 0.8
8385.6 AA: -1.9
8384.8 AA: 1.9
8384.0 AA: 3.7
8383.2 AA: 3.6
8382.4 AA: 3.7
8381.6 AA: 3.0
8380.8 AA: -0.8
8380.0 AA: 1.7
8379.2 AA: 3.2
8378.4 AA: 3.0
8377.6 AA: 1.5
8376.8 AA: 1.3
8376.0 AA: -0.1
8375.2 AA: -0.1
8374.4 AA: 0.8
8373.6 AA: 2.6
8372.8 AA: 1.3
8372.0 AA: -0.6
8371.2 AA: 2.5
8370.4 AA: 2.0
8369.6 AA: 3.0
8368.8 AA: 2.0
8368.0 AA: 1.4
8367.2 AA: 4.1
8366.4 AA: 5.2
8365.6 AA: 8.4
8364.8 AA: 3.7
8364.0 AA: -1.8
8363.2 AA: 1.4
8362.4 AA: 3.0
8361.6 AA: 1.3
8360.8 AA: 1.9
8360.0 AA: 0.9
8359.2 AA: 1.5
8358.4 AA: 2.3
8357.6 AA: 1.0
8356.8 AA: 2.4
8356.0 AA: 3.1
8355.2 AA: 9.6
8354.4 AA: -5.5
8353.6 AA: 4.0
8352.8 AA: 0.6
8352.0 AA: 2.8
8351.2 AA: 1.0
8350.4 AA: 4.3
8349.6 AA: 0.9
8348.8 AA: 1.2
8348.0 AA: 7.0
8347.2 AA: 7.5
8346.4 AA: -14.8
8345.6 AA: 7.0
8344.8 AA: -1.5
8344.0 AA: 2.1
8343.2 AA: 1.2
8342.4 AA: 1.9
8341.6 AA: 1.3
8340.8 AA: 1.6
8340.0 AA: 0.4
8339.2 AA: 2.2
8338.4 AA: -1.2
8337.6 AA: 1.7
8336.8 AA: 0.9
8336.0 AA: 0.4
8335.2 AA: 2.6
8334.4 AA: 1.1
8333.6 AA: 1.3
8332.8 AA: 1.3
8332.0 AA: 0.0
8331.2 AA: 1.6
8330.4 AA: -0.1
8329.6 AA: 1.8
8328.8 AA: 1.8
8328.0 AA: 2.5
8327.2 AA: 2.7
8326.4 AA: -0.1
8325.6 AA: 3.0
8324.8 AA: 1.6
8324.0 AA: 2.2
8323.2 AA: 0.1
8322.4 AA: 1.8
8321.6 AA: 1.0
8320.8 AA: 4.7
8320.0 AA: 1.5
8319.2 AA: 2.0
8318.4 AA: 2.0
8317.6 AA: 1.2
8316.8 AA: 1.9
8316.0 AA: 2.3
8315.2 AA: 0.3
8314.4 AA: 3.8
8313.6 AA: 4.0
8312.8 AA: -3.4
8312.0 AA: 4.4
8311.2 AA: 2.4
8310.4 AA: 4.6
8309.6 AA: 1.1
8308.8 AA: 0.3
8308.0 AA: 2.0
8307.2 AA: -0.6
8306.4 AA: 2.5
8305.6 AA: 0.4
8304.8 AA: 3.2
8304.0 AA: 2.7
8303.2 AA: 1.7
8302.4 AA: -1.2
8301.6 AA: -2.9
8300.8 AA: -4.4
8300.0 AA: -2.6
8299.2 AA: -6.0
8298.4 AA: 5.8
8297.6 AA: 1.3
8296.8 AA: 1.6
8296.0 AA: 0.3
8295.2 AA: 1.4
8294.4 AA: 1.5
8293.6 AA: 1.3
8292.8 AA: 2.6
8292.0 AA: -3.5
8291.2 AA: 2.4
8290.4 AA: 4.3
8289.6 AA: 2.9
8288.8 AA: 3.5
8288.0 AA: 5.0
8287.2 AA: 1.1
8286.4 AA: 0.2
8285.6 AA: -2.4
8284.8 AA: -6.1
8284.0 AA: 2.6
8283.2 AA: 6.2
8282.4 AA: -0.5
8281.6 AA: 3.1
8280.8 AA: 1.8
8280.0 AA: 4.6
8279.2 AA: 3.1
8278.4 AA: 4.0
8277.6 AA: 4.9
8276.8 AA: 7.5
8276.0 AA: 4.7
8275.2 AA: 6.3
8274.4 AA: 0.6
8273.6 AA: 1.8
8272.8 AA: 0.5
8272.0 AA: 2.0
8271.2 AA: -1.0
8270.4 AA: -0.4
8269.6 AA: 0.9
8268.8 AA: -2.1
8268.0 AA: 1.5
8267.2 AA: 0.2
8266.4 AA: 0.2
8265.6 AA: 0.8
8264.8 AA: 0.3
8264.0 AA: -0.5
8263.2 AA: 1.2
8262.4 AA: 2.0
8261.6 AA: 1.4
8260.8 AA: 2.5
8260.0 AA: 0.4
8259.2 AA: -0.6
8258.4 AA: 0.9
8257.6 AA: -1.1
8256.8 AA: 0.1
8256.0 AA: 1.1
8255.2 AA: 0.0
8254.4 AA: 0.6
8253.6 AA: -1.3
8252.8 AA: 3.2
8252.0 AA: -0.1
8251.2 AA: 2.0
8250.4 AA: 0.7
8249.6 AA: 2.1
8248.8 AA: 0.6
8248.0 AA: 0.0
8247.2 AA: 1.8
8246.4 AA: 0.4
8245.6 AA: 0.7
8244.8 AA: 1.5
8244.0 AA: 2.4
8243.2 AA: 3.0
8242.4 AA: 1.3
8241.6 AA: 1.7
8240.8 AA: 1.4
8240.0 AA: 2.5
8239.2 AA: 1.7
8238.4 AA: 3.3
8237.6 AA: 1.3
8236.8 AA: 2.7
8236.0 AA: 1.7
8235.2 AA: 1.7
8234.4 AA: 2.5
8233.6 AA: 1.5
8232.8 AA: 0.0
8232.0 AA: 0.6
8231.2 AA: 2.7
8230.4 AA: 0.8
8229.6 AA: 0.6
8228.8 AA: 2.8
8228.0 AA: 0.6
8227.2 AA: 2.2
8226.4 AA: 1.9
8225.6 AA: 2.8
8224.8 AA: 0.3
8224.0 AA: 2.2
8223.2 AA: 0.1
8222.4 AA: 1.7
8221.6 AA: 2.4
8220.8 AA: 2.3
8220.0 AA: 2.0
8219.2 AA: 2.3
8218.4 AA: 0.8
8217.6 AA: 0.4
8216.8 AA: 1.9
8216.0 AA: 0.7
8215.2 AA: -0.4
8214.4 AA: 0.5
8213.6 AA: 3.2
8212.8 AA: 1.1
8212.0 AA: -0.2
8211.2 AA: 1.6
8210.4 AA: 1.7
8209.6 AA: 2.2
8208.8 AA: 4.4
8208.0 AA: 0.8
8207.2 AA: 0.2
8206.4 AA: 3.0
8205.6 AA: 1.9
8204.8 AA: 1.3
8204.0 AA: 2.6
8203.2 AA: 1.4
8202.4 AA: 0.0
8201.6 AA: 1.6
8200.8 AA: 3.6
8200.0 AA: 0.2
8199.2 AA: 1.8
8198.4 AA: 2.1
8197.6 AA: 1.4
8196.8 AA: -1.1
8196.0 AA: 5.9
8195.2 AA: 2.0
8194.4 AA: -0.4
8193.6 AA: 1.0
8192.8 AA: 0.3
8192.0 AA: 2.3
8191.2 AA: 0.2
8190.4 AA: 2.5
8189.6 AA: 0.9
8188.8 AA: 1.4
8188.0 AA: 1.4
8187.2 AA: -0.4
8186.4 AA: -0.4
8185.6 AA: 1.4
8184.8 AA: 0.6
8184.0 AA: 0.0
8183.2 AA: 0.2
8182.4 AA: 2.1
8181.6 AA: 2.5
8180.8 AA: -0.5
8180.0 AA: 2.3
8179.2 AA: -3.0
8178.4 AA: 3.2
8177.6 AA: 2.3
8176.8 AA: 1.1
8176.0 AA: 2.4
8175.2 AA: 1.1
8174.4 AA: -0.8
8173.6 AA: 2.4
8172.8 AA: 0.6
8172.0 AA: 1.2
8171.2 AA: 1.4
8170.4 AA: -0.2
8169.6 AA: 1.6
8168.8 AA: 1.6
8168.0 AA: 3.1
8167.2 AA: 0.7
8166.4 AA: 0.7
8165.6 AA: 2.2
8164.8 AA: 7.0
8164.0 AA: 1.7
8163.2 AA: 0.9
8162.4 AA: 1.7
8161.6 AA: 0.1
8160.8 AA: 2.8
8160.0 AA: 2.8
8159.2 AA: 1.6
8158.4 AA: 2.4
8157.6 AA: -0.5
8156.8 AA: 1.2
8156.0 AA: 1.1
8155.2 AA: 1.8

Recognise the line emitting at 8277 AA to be H-beta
